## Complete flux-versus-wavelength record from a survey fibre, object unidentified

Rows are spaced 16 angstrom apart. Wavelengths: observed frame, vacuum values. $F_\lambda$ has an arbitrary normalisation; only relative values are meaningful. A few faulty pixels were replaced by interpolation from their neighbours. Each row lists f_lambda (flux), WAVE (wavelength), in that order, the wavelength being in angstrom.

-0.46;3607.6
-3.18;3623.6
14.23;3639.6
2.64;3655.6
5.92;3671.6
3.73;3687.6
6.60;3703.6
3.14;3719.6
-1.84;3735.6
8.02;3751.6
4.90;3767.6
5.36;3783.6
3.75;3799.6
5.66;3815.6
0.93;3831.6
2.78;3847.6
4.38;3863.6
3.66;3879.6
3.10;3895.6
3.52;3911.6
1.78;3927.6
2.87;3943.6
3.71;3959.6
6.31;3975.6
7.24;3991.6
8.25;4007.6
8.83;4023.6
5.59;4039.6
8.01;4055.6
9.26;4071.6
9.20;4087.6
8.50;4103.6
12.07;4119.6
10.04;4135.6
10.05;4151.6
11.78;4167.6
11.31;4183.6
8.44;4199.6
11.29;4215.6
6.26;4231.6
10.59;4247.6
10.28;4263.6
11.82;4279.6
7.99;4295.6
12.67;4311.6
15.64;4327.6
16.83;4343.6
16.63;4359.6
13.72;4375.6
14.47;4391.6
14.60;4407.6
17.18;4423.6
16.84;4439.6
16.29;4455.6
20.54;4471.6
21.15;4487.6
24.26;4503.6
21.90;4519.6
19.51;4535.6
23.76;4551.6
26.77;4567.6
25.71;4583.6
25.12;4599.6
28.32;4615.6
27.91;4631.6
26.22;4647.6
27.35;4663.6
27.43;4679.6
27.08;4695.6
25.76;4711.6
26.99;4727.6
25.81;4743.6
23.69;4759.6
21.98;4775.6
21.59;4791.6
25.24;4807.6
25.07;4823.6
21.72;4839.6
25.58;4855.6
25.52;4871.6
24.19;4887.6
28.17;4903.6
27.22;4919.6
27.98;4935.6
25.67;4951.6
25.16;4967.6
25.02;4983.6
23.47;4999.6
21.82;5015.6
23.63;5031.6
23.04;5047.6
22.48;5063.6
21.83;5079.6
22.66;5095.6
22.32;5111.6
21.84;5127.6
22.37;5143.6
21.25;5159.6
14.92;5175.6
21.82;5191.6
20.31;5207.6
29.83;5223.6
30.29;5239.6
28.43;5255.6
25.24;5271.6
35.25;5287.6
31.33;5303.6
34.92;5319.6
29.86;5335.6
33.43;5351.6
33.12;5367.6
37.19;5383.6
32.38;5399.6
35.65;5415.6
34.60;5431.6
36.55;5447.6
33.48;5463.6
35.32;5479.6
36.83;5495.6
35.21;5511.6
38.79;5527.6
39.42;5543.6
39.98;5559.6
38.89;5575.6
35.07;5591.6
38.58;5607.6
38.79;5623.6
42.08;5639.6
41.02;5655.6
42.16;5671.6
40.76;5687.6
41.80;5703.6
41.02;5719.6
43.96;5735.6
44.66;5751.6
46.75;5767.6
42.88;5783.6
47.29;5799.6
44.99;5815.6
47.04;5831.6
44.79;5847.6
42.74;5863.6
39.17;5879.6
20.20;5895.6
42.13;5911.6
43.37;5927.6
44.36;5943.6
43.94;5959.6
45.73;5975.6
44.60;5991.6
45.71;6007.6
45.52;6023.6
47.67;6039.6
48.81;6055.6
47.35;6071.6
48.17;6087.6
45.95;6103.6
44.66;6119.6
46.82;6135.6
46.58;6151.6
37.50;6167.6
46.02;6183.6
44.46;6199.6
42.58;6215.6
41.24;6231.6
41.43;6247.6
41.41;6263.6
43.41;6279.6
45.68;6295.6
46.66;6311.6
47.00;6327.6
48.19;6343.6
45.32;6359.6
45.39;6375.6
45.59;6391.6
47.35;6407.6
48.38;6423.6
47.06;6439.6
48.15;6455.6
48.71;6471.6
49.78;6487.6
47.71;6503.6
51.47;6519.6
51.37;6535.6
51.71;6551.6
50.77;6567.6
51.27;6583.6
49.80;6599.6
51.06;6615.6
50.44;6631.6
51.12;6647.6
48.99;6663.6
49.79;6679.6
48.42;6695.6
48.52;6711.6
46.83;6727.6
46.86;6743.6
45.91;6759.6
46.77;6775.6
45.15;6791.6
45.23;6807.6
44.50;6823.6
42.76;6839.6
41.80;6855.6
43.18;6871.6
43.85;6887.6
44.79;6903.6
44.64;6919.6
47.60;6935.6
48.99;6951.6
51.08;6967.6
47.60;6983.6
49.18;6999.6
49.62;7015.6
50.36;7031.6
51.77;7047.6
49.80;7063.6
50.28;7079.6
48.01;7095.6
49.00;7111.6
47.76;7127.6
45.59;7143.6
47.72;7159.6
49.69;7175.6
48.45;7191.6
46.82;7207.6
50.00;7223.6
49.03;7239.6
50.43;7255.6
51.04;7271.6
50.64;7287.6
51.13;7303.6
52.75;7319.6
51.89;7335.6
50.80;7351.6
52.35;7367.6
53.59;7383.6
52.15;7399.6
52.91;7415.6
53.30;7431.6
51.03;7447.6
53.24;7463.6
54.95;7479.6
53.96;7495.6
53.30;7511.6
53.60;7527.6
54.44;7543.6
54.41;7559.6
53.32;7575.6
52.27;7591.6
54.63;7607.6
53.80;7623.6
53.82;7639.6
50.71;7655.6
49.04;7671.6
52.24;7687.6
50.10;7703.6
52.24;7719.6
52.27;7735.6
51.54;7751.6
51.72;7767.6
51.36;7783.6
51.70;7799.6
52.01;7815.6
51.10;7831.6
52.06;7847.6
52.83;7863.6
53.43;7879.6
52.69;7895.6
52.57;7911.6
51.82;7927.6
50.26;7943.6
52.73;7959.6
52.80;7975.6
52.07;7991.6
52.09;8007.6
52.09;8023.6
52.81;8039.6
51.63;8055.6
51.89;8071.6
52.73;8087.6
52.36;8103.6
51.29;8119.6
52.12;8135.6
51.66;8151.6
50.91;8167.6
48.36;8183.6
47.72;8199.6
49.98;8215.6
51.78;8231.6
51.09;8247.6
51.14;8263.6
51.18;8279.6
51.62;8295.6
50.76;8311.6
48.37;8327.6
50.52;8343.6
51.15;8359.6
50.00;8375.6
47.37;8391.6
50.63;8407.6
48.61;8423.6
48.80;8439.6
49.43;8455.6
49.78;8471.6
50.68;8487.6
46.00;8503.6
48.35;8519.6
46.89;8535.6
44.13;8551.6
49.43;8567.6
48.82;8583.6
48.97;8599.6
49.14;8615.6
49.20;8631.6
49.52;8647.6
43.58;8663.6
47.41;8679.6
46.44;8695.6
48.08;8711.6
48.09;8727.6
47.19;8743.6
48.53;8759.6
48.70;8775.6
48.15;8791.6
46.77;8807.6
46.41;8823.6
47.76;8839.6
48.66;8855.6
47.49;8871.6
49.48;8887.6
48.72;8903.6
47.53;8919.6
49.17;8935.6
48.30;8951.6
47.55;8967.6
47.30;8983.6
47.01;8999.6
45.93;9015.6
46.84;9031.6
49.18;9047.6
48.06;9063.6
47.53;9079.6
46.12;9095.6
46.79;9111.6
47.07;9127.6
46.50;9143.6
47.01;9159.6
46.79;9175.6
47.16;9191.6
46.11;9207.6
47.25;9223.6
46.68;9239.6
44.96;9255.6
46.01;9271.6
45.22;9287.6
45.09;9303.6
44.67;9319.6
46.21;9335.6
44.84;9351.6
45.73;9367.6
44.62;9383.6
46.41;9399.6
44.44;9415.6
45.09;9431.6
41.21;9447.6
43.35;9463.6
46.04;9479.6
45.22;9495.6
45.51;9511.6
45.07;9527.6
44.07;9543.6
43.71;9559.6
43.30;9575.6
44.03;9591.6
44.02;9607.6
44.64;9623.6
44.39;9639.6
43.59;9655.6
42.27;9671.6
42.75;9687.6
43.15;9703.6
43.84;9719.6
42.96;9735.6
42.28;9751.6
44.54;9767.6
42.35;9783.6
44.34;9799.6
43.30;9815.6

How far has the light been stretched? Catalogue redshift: 0.00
